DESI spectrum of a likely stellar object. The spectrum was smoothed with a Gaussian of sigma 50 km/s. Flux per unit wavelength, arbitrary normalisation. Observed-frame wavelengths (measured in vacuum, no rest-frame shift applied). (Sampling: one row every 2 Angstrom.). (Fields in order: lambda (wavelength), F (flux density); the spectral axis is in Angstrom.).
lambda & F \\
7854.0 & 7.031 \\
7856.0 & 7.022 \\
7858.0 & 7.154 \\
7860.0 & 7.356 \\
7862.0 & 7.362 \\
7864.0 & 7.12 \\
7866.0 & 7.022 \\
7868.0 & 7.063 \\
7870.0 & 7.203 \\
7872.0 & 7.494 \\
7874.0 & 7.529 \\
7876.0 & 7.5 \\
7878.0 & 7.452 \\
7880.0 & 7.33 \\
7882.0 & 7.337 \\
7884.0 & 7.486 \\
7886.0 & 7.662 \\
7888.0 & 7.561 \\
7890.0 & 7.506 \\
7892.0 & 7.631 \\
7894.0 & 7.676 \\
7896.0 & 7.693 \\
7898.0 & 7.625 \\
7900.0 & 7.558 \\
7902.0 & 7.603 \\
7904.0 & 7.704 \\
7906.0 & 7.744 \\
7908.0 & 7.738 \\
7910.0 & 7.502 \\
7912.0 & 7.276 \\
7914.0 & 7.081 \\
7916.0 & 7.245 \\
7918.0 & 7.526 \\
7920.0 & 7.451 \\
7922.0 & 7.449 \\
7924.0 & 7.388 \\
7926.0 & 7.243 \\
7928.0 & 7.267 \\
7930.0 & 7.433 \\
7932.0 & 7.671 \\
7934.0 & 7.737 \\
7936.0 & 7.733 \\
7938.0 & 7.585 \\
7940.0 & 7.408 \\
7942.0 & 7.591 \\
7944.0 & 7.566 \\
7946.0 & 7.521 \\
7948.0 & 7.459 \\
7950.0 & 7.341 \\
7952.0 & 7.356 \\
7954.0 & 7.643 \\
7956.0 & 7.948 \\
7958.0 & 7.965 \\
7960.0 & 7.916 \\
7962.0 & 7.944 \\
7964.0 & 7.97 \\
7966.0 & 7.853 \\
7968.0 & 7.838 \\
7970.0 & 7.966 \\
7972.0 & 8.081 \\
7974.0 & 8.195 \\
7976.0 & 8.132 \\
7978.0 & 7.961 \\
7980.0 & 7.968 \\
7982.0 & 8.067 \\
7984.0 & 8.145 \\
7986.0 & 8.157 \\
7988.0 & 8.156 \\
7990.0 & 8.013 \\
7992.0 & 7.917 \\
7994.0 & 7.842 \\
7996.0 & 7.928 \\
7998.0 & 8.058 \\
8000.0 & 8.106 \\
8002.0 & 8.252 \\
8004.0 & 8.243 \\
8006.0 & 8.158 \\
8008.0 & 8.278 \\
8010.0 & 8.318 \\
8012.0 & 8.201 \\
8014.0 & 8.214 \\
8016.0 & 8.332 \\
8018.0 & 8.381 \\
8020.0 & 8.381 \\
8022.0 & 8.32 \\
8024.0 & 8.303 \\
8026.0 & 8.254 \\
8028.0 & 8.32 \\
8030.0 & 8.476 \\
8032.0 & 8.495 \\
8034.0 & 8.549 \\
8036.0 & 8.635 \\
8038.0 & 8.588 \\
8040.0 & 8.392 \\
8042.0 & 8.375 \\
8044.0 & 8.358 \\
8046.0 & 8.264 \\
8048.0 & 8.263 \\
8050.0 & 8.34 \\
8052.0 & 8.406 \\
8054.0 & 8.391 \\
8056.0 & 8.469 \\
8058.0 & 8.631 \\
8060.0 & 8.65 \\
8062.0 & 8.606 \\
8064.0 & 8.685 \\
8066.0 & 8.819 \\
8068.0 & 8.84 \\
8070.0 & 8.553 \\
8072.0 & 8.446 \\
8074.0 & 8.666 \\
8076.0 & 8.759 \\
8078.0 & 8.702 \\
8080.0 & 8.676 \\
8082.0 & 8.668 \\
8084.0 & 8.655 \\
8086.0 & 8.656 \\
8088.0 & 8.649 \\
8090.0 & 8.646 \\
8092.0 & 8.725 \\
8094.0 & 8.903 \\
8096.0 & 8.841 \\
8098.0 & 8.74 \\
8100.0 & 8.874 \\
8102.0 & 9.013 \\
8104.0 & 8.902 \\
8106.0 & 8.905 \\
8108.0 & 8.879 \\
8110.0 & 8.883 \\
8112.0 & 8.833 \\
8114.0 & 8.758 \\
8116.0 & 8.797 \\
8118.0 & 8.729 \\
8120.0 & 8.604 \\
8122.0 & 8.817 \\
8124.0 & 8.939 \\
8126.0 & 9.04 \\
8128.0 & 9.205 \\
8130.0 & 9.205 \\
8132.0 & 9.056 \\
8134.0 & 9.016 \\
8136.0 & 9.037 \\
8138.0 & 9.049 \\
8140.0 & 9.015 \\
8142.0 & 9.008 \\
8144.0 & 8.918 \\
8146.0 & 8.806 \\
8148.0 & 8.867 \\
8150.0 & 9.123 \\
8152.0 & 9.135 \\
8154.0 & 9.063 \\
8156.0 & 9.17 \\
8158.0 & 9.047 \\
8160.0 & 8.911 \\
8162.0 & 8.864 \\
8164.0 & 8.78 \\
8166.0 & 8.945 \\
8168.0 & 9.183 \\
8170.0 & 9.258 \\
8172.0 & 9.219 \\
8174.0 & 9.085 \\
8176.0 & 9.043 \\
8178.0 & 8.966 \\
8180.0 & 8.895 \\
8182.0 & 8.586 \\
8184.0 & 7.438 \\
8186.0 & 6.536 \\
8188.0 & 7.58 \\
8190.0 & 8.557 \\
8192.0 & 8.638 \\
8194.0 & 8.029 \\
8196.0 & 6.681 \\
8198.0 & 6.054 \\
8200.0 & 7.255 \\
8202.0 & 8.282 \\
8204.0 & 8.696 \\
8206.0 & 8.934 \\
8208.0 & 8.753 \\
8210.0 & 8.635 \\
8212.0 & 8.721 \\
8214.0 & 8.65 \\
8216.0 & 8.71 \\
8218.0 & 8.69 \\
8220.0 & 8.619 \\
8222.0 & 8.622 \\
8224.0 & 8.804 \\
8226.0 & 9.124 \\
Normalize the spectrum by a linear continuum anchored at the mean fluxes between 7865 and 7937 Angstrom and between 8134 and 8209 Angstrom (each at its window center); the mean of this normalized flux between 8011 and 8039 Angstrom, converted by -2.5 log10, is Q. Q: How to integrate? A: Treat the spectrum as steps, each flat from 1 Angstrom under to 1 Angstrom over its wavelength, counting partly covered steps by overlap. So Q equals -0.054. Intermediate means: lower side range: 7.48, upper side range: 8.58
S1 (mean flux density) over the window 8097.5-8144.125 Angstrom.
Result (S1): 8.93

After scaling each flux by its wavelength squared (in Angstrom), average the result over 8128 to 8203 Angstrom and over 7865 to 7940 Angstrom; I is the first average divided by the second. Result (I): 1.23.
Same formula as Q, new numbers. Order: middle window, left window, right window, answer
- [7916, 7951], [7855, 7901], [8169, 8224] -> 0.01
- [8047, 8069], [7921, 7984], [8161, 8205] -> -0.07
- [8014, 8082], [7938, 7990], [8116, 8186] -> -0.02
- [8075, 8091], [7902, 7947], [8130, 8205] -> -0.06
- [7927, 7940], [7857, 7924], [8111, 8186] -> 0.02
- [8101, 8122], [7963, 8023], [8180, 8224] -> -0.09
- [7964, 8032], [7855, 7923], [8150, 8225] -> -0.04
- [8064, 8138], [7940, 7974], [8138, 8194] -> -0.05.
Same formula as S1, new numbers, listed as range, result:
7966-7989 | 8.05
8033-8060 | 8.44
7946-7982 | 7.85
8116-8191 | 8.83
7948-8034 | 8.08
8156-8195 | 8.62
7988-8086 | 8.4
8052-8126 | 8.73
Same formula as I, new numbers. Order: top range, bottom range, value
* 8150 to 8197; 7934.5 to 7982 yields 1.17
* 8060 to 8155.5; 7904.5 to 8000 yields 1.19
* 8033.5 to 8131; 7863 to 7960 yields 1.21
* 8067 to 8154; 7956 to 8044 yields 1.11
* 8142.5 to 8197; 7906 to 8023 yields 1.16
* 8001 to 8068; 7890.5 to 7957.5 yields 1.15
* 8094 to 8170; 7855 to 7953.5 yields 1.27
